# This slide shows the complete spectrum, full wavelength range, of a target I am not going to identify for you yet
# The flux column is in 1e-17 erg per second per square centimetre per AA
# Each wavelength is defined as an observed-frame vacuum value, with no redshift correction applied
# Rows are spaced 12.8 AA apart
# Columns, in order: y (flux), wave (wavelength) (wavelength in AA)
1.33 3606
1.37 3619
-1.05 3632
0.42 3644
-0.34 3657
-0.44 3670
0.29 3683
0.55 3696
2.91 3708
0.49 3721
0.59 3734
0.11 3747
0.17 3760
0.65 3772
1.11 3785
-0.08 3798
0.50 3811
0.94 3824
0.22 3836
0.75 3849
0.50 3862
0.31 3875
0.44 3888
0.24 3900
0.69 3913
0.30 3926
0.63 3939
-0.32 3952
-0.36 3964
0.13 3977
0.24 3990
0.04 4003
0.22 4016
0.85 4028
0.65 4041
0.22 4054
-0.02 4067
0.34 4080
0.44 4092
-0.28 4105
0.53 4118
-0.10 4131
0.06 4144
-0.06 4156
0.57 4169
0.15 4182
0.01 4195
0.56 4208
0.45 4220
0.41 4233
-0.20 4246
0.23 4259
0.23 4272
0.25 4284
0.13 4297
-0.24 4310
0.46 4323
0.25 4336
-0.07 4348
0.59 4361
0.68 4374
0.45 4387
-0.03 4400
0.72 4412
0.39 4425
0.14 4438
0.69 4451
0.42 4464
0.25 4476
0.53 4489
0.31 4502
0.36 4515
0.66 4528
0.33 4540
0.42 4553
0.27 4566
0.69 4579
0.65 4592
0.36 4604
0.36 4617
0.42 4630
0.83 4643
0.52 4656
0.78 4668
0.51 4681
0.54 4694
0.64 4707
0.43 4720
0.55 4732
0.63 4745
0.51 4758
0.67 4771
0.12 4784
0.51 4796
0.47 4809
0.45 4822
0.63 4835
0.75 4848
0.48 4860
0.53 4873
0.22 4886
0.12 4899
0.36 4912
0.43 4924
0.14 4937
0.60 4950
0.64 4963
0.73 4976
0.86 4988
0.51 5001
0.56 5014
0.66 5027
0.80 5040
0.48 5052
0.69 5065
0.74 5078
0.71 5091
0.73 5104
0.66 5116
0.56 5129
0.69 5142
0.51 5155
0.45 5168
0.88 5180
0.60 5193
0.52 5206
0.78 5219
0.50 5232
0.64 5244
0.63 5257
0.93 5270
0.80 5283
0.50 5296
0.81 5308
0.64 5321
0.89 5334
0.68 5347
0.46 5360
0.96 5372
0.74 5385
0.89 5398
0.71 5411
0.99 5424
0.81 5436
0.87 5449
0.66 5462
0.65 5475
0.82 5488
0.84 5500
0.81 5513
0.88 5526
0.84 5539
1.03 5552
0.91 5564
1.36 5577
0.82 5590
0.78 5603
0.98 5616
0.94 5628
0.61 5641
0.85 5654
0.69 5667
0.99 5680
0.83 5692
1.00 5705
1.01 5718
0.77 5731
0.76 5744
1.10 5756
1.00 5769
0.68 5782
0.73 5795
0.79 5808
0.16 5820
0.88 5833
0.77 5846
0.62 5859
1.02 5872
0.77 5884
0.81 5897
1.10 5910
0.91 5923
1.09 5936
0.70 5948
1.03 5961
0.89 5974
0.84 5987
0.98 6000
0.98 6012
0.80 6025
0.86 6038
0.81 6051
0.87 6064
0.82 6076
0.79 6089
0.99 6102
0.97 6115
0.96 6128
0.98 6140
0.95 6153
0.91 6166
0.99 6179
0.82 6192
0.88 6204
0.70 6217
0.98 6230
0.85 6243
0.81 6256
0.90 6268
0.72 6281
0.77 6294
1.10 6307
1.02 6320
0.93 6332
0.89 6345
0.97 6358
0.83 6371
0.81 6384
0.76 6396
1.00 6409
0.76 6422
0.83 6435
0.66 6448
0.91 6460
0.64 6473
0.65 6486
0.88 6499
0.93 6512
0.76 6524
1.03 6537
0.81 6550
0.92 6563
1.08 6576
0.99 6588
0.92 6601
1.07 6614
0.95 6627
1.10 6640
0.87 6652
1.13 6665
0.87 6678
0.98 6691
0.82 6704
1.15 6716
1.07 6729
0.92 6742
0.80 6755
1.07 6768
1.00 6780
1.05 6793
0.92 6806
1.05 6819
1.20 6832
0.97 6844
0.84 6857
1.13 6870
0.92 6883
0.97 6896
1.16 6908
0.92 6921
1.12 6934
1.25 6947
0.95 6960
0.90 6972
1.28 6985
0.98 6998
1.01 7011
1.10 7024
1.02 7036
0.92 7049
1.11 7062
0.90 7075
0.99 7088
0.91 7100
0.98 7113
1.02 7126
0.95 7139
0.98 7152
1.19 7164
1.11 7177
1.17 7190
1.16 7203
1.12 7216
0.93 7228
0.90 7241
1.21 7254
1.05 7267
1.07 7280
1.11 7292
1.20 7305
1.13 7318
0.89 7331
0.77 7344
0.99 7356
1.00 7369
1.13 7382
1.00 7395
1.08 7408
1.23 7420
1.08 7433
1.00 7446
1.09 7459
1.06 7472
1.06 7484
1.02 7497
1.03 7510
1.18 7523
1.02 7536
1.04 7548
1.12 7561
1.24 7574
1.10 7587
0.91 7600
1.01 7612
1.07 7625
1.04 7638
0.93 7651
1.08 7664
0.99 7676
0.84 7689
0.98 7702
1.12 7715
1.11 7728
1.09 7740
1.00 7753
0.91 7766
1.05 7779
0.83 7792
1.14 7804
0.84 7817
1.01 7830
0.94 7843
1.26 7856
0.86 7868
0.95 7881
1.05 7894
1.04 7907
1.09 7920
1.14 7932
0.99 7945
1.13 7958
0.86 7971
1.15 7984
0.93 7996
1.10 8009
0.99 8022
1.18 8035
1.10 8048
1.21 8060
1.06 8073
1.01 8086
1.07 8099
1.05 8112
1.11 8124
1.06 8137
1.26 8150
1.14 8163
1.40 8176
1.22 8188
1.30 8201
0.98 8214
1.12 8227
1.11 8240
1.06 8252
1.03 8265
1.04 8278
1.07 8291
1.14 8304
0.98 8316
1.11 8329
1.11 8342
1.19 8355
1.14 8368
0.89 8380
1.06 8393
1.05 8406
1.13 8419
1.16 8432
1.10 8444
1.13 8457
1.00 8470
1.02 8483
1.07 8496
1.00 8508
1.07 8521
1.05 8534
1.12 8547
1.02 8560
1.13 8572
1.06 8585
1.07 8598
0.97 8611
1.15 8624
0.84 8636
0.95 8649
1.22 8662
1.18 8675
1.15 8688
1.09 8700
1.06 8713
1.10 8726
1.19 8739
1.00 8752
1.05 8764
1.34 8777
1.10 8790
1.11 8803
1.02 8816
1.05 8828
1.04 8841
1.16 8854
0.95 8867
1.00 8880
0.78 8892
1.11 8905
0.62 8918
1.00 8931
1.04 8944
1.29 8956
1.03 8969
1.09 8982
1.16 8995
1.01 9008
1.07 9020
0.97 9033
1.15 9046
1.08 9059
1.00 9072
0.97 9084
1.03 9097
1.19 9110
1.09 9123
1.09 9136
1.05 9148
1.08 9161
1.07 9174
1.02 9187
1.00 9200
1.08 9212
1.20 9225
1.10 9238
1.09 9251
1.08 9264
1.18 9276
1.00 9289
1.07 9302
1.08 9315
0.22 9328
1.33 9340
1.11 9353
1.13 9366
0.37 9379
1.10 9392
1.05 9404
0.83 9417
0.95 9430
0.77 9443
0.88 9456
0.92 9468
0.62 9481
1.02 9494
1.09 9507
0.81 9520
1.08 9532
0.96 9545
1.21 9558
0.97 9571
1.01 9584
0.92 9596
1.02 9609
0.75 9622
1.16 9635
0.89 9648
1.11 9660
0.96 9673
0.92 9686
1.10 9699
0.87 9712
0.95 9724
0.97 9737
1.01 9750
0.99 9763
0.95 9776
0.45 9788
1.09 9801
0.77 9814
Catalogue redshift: 0.24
